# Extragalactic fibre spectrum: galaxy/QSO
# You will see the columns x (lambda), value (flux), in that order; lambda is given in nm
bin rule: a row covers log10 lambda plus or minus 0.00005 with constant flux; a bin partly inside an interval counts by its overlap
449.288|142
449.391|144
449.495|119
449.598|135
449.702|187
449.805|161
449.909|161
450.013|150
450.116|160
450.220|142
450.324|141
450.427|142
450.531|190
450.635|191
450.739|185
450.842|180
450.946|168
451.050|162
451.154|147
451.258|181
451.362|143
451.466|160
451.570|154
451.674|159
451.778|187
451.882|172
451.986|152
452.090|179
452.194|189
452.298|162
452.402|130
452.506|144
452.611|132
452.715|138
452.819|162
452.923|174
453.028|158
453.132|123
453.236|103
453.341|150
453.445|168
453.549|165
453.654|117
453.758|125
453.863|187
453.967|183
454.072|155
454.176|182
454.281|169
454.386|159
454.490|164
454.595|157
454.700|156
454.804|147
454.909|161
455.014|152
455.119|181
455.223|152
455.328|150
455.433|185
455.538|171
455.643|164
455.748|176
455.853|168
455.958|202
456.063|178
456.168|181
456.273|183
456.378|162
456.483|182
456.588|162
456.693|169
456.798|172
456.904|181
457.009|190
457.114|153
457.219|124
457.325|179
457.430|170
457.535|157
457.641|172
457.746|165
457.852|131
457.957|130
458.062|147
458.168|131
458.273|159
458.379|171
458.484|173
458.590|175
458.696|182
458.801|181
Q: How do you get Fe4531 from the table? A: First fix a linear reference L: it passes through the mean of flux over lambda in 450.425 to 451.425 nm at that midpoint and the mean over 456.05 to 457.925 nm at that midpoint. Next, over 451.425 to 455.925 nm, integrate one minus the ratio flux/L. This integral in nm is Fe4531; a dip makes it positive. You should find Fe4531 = 0.26 nm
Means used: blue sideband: 170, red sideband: 167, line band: 159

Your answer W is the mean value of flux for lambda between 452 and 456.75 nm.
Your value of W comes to 161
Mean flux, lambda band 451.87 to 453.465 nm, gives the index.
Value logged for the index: 151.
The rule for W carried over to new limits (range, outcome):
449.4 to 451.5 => 160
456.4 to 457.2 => 170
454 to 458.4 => 164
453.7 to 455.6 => 163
